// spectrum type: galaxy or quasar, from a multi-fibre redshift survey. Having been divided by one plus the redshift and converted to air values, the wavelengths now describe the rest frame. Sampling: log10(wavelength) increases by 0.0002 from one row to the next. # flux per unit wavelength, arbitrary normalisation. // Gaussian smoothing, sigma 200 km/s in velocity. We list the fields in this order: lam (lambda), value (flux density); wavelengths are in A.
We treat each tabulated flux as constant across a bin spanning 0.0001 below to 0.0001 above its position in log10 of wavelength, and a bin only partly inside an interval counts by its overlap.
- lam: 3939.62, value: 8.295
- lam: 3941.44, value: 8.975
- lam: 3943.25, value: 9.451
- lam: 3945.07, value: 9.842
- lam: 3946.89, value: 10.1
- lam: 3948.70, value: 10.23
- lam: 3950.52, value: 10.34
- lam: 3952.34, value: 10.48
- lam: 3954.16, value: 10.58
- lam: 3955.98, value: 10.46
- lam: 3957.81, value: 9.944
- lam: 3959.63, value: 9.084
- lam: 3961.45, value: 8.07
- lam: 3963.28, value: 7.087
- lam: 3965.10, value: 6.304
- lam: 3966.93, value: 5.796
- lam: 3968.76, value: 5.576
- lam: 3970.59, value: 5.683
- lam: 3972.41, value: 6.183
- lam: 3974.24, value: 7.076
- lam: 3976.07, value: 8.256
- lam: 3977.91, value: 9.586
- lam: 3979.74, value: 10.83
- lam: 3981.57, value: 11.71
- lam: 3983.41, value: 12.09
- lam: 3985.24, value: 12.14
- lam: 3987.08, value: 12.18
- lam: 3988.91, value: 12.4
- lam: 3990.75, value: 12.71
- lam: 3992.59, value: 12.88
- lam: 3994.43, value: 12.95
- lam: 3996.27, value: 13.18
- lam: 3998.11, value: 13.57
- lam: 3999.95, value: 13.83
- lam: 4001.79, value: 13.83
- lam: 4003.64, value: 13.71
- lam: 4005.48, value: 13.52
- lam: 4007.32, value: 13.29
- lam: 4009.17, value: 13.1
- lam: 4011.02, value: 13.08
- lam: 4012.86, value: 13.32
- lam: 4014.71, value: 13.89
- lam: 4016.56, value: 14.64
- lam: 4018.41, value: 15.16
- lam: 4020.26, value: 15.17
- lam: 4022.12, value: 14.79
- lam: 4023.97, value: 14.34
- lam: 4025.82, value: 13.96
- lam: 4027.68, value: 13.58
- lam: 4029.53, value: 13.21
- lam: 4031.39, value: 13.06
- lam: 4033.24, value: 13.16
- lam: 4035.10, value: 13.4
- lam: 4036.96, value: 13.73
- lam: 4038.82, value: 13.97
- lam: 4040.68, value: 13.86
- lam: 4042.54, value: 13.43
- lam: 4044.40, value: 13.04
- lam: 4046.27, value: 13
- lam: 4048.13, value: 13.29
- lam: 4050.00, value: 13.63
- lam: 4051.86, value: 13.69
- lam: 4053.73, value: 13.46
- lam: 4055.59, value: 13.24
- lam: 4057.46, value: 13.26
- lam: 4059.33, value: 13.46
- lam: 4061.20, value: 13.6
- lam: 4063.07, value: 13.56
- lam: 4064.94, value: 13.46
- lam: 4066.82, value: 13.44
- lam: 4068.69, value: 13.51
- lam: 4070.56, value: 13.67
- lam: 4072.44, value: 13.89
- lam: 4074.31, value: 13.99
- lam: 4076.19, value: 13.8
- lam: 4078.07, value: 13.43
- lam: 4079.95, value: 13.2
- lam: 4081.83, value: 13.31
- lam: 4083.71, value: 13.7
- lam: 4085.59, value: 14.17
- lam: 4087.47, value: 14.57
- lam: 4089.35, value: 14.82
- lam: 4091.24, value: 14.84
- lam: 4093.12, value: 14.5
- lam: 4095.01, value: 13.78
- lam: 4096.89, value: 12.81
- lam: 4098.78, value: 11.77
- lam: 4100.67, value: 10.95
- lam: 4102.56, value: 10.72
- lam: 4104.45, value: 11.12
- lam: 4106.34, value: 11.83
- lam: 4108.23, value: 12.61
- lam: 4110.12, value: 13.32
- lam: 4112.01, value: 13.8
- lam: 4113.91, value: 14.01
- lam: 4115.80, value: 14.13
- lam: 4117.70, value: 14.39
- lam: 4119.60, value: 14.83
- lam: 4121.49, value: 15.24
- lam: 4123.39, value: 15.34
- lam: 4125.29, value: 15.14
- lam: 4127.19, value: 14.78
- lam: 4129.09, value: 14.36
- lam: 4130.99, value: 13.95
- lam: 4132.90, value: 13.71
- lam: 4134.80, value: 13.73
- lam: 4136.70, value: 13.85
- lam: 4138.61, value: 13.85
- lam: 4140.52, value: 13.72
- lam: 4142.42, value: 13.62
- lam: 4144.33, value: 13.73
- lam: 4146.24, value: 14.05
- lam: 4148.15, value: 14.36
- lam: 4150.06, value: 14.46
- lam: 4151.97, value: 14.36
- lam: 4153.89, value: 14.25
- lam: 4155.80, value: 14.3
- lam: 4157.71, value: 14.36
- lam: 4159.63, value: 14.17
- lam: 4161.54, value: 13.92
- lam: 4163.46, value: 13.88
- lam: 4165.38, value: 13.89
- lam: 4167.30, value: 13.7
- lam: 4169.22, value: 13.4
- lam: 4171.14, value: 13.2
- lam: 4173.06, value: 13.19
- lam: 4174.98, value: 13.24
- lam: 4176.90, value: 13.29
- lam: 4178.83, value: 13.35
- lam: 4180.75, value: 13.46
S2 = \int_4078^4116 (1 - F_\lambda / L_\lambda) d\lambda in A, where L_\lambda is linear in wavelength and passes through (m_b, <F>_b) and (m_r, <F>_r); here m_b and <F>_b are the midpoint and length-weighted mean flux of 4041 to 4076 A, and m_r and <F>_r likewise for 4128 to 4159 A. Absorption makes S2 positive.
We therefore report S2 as 1.54 A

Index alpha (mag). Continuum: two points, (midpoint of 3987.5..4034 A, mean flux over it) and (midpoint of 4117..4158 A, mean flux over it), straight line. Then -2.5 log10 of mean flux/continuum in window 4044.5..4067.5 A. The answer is 0.035 mag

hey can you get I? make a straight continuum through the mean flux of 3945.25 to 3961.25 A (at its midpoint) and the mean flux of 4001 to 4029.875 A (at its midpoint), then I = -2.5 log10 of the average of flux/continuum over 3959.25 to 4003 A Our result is 0.17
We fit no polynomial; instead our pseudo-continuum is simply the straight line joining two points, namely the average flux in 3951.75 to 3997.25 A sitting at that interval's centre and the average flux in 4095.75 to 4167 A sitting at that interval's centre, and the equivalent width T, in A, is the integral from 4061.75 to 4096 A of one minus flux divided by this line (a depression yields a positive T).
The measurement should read -4.10 A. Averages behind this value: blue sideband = 9.73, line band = 13.9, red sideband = 13.7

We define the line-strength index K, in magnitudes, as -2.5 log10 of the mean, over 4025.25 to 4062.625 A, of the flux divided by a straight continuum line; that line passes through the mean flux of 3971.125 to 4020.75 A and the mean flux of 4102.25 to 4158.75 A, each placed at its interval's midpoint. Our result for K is -0.05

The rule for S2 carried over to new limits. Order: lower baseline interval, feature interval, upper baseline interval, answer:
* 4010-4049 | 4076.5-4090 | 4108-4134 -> 0.2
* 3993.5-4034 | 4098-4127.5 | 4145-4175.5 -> 1.1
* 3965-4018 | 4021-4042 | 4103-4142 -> -2.7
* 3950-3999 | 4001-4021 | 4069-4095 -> -4.6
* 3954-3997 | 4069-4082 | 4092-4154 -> -1.3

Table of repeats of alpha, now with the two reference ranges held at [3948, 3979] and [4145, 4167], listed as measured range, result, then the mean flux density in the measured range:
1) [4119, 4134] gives -0.11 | 14.7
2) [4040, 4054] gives -0.23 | 13.4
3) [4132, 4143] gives -0.01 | 13.8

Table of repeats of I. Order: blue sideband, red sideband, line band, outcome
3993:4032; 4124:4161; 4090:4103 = 0.09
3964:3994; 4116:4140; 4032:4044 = -0.18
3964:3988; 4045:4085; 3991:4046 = -0.24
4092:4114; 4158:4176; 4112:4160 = -0.09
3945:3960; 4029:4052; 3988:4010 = -0.12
